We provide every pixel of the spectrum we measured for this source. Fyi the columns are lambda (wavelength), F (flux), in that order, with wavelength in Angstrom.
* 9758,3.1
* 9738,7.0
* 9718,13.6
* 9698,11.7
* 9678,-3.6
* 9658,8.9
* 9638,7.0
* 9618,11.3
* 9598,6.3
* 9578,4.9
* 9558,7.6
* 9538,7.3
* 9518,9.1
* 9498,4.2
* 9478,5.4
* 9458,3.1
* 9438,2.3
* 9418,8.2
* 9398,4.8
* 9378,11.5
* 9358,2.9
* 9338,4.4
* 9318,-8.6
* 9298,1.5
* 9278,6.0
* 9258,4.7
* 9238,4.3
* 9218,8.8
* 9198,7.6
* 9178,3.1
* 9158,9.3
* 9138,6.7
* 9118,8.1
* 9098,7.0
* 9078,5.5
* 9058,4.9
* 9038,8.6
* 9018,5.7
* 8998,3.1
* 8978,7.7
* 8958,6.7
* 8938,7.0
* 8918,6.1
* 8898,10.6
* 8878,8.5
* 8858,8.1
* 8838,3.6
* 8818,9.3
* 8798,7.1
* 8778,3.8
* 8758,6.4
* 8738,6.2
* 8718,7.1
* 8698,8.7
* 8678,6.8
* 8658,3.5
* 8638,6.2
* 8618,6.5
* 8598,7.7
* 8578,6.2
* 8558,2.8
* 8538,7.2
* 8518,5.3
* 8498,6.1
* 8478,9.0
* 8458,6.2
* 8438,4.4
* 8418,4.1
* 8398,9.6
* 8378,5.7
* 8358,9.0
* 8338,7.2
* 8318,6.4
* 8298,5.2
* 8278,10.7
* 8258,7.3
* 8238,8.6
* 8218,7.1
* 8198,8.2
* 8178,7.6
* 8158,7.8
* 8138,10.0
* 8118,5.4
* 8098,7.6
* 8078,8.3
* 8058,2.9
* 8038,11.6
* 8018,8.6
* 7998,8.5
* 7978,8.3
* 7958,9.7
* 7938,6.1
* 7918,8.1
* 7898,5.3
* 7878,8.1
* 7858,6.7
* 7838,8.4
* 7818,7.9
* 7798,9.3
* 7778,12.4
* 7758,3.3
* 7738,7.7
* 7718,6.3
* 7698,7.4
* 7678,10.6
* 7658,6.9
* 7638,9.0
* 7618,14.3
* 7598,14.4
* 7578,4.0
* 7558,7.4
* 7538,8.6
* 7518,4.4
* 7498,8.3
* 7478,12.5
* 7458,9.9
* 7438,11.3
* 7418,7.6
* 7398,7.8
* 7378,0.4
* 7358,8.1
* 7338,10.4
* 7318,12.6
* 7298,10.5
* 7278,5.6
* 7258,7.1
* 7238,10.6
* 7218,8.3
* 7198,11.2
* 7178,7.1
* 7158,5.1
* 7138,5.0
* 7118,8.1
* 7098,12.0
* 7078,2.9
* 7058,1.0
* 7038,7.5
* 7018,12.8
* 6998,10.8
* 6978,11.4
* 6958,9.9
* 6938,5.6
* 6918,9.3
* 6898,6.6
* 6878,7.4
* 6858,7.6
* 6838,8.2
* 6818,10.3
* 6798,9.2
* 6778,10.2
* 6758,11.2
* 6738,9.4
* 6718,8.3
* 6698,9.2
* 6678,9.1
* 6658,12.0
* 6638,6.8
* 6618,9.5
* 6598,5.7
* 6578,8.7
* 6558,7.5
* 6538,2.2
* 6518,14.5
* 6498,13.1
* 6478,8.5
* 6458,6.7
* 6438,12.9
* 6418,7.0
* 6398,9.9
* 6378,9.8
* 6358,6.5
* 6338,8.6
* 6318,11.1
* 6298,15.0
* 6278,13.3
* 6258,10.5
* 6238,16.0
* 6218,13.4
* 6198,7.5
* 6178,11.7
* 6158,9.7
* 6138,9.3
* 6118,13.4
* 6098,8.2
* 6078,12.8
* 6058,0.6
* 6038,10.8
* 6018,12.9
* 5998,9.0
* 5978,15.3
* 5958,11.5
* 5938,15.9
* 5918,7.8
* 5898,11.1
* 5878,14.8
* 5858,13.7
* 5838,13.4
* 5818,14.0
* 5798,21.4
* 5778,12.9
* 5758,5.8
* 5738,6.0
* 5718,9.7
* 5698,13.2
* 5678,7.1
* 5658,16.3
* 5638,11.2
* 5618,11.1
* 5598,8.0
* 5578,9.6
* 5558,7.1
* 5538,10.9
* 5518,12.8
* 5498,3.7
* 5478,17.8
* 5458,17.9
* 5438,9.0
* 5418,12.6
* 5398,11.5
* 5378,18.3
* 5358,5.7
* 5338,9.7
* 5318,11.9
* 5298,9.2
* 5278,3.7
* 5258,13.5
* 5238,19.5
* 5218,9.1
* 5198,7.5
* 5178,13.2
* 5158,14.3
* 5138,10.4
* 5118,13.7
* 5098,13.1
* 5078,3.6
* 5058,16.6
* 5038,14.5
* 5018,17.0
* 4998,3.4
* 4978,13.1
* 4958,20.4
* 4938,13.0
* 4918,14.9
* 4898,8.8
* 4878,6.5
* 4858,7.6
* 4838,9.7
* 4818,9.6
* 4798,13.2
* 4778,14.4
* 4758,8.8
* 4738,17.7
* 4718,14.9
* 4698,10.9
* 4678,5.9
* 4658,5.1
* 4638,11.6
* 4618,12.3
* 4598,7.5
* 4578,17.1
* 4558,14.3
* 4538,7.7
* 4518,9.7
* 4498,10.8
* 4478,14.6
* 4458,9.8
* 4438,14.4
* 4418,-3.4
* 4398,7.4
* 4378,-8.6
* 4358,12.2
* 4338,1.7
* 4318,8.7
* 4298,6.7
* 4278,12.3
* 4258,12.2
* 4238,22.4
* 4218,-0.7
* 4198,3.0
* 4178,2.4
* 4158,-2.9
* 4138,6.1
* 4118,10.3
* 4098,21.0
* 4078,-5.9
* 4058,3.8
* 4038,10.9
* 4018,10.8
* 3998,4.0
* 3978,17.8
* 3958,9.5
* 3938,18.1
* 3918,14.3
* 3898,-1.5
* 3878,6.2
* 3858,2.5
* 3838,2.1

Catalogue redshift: 0.14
